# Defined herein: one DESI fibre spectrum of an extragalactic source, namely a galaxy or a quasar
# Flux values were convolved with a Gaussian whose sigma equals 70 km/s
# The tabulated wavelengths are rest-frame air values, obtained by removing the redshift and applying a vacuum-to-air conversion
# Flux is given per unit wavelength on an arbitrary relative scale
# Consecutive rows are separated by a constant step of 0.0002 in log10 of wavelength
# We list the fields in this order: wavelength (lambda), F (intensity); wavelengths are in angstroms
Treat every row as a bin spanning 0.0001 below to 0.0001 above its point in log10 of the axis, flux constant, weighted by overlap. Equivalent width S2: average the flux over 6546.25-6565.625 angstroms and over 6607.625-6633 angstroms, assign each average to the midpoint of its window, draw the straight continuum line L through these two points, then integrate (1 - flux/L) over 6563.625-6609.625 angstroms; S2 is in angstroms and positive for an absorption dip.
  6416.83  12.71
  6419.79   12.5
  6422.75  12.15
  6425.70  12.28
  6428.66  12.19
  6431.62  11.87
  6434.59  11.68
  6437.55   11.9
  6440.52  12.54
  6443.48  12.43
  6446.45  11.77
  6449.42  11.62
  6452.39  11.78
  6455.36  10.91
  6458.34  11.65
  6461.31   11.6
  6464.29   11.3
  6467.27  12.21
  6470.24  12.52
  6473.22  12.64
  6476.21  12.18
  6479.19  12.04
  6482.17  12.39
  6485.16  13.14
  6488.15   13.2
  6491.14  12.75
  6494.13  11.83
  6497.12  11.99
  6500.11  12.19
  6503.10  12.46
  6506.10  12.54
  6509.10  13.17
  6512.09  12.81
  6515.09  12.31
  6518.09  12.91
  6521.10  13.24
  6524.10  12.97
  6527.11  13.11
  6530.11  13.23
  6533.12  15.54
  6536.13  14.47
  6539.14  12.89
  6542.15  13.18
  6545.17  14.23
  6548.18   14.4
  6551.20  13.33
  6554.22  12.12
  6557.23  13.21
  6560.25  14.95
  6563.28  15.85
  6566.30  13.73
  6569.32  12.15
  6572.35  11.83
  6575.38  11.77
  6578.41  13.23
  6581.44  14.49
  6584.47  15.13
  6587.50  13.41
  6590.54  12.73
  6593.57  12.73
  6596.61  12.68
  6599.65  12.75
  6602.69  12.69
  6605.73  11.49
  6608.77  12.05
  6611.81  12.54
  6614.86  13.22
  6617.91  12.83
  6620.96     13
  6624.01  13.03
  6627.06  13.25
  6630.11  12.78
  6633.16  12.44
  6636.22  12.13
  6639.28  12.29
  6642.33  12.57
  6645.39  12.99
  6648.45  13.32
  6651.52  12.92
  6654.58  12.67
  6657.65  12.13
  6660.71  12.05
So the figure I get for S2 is 1.7 angstroms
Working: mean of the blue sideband 14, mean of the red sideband 12.8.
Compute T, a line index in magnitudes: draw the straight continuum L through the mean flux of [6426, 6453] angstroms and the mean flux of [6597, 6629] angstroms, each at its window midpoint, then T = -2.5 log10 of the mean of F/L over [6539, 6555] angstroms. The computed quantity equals -0.09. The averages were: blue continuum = 12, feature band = 13.4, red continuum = 12.7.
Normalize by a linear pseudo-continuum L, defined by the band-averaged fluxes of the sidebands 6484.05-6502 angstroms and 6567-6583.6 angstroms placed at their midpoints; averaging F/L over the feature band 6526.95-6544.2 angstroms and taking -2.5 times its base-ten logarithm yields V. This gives -0.09 mag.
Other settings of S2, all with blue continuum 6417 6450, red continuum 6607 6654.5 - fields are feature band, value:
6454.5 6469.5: 0.74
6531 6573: -4.17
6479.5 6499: -0.34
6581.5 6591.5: -1.04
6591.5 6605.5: 0.05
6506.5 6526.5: -0.82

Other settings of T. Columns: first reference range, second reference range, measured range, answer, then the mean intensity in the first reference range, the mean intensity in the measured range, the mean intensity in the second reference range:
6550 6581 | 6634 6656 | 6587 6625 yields 0.02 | 13.3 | 12.7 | 12.7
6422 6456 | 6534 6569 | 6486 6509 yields 0.04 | 11.9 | 12.5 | 13.8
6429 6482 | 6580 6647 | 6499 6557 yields -0.07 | 11.9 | 13.2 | 12.9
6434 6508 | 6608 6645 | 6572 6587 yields -0.07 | 12.1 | 13.4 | 12.7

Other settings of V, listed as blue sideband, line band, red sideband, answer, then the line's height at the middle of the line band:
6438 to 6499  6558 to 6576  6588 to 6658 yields -0.08 mag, 12.5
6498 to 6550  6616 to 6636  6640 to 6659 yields 0.00 mag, 12.8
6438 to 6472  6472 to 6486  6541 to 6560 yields -0.01 mag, 12.3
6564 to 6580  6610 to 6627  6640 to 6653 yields -0.01 mag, 12.8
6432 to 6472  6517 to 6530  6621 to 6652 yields -0.07 mag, 12.2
